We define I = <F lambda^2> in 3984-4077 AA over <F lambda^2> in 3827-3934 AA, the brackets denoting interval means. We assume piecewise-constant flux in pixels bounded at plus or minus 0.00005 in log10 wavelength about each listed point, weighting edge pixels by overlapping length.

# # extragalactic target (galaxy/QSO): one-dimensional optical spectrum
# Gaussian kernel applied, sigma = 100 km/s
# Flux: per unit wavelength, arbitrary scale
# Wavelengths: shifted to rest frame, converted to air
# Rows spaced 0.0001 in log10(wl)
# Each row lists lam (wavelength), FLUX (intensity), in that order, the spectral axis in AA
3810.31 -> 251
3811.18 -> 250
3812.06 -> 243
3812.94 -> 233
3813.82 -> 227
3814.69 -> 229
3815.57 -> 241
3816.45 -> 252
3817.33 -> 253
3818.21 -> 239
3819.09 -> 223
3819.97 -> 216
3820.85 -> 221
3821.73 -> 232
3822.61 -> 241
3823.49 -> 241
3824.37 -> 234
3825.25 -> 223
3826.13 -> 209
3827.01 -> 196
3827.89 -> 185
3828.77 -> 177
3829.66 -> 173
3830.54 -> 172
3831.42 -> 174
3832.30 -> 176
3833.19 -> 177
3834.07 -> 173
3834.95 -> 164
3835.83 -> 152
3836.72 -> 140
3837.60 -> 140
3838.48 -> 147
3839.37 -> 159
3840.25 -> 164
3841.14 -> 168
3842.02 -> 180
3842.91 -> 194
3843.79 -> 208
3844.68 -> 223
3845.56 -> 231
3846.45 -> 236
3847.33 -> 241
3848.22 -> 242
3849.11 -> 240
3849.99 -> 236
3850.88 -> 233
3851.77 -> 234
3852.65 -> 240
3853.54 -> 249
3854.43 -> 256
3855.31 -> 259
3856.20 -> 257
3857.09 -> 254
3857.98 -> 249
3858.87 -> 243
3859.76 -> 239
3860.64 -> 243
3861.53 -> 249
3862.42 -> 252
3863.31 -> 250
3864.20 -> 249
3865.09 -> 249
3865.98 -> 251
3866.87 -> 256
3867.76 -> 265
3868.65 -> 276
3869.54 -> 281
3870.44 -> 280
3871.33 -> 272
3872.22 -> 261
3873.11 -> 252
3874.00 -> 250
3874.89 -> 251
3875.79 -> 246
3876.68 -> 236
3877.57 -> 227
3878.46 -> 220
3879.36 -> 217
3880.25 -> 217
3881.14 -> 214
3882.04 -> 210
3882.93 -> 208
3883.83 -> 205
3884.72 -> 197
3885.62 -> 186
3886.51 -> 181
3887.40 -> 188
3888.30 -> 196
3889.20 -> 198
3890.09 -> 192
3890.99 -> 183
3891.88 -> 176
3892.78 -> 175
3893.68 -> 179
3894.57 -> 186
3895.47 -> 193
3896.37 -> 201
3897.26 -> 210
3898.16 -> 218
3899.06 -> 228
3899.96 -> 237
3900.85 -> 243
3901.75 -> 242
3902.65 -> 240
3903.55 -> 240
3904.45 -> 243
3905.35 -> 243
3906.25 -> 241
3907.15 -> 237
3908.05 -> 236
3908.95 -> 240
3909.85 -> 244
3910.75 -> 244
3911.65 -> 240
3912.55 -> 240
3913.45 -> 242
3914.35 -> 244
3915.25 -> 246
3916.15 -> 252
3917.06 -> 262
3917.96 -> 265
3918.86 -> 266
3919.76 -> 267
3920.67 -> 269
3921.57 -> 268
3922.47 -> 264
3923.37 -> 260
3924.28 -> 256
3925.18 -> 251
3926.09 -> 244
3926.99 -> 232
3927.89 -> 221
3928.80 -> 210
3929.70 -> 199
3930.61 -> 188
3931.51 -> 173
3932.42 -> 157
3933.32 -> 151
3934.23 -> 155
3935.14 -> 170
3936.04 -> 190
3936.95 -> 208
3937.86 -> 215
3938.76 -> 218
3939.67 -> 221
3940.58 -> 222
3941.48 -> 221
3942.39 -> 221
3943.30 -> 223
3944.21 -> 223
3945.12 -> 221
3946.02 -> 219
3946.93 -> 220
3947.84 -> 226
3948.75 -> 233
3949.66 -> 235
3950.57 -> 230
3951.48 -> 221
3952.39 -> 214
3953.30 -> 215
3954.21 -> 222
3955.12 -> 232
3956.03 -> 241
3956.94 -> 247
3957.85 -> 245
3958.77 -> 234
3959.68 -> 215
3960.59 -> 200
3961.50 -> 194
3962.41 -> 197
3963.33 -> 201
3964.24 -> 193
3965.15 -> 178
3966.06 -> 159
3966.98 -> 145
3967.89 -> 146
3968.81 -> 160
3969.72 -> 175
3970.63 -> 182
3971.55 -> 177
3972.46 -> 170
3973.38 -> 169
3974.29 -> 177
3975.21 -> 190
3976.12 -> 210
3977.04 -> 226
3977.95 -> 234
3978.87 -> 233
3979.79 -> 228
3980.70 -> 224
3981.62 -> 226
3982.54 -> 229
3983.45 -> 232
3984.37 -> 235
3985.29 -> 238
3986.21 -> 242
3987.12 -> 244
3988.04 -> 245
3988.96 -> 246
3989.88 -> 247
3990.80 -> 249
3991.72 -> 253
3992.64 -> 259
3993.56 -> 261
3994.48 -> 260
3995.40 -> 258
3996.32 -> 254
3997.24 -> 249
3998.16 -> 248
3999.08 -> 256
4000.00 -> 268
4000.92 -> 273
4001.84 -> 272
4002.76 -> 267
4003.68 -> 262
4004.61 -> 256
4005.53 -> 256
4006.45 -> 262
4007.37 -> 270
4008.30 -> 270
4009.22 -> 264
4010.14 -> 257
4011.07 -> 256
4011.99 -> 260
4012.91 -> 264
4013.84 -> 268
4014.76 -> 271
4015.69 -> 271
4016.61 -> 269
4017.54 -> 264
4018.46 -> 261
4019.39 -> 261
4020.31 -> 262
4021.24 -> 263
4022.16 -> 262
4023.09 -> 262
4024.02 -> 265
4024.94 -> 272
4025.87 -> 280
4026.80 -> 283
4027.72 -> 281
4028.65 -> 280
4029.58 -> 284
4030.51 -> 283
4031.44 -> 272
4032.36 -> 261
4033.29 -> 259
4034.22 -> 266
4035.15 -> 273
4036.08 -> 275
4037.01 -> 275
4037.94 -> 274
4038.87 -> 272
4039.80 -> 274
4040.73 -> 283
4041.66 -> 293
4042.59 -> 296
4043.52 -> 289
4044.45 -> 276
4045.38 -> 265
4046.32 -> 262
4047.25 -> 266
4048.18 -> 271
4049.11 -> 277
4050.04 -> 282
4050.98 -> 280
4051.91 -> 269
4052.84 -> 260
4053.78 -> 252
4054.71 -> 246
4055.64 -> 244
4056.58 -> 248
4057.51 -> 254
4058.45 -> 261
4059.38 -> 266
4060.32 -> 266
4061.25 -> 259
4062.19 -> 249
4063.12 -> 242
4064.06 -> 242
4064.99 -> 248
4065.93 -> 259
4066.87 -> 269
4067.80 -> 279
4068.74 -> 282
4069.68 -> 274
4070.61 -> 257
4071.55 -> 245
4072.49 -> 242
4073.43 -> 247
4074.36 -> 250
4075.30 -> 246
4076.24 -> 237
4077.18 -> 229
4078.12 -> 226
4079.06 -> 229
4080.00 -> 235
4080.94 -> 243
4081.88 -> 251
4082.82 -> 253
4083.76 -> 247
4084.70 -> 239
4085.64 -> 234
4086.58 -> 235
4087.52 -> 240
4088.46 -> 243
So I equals 1.3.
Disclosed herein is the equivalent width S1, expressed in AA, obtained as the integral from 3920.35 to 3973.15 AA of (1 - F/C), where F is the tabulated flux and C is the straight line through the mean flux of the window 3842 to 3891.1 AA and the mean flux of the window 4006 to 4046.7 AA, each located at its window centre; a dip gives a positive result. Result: 8.9 AA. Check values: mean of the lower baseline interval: 234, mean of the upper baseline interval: 271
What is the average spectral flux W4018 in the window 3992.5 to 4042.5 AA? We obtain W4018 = 267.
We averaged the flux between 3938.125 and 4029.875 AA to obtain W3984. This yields 235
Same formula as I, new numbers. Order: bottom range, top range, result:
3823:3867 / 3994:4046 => 1.37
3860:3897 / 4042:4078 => 1.27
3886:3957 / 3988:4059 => 1.26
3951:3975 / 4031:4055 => 1.44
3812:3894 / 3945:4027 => 1.15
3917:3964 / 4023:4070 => 1.28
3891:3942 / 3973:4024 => 1.16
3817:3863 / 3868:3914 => 1.09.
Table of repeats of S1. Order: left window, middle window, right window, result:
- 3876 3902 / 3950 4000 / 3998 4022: 5.7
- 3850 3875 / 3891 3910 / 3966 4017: 2.1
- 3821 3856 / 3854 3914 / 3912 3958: -4.8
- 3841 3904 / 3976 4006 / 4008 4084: 0.6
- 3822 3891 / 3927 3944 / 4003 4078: 2.8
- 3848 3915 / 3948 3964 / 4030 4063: 1.7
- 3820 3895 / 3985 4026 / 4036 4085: -2.0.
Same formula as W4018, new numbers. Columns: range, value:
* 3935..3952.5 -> 219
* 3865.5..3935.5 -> 227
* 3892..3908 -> 220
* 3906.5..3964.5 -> 225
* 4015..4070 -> 268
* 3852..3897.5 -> 229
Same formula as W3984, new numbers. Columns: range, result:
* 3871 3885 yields 230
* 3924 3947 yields 208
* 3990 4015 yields 261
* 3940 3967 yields 216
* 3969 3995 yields 223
